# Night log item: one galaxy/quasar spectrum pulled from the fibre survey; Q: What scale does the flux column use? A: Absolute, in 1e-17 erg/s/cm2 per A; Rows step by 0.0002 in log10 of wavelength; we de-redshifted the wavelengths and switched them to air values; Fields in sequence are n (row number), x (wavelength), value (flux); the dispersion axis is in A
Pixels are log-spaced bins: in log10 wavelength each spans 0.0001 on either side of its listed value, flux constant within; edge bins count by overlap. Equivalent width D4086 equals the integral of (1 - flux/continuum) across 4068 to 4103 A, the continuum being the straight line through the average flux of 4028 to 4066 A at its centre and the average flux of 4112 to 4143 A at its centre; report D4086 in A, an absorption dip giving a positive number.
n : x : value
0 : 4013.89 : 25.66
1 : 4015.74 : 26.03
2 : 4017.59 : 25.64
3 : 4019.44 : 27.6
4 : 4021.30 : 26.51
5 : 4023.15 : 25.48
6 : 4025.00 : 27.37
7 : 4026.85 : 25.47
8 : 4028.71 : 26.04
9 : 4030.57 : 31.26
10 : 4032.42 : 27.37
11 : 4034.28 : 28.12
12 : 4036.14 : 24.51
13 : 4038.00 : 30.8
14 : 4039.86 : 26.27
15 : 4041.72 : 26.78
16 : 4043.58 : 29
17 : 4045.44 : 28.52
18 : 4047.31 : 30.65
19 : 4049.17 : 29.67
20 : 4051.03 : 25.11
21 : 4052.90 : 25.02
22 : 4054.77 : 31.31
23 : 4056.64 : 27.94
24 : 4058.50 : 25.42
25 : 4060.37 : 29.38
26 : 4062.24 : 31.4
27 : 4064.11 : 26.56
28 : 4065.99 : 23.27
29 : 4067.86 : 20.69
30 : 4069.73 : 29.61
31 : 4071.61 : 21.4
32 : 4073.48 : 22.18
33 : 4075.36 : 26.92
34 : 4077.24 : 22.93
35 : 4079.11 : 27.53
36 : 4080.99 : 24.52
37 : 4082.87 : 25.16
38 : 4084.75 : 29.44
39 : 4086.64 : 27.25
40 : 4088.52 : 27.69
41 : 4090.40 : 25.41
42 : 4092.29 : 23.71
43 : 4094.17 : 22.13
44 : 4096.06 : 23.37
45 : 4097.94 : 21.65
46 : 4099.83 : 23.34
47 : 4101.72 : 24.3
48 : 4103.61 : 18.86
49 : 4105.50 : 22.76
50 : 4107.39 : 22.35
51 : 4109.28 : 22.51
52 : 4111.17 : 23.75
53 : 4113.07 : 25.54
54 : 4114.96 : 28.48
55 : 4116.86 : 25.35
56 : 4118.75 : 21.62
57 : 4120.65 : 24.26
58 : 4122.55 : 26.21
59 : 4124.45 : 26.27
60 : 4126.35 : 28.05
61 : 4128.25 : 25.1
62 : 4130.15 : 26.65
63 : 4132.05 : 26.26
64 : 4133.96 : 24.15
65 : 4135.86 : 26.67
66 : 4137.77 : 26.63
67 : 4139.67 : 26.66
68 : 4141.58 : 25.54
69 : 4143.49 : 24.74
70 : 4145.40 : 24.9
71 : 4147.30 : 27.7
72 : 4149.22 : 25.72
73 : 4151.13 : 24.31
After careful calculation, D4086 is 2.8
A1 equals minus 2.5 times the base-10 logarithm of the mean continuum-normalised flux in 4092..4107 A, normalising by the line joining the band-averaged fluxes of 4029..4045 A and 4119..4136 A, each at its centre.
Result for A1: 0.176 mag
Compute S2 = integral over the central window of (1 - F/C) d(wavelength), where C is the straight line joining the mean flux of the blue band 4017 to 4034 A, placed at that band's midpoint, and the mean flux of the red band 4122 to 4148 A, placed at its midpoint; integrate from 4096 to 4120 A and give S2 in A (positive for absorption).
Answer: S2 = 2.7 A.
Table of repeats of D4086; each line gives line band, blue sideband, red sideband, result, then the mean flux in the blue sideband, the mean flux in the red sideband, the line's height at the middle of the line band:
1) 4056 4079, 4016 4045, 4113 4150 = 0.89 A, 27.2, 25.8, 26.7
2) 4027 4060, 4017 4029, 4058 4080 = -2.33 A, 26.3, 25.6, 26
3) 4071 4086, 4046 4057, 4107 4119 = 0.82 A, 28.3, 24.5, 26.6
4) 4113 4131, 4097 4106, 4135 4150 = -1.24 A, 22.2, 26.1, 24.1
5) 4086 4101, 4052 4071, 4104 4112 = -0.19 A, 27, 22.6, 23.9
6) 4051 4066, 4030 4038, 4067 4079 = -1.18 A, 28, 24.2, 25.6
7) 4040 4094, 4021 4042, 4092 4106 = -3.97 A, 27.2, 22.5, 24.7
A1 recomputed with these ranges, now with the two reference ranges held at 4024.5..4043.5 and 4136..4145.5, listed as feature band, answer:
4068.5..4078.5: 0.096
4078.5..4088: -0.003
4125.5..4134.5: -0.004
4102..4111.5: 0.191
